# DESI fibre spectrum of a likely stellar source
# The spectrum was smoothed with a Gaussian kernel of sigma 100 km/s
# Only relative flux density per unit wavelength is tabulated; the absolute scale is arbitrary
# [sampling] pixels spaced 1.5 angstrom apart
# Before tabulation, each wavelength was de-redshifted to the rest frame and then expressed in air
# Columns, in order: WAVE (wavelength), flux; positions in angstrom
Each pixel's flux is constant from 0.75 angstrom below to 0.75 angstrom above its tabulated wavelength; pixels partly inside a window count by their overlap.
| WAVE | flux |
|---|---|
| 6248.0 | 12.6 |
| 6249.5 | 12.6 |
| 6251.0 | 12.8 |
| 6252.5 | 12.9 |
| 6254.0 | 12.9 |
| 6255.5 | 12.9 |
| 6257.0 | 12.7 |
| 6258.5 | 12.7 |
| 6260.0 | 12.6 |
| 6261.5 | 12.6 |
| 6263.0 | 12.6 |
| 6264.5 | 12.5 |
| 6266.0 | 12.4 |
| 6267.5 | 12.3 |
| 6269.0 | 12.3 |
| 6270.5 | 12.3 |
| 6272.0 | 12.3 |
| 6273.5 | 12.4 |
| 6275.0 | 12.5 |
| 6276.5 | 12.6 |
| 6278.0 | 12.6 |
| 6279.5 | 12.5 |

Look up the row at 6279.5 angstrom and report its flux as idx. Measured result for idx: 12.5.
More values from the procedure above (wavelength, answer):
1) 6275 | 12.5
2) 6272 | 12.3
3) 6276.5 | 12.6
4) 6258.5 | 12.7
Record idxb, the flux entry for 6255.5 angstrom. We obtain 12.9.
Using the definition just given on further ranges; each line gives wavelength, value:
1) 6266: 12.4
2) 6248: 12.6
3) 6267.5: 12.3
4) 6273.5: 12.4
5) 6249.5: 12.6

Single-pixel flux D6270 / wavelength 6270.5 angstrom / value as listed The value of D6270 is 12.3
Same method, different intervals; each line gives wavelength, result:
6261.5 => 12.6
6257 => 12.7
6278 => 12.6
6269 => 12.3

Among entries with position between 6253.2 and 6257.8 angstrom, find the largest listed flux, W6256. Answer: 12.9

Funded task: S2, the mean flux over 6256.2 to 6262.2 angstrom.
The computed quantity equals 12.7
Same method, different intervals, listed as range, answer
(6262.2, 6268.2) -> 12.5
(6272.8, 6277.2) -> 12.5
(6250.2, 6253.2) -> 12.8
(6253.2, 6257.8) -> 12.8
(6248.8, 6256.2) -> 12.8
